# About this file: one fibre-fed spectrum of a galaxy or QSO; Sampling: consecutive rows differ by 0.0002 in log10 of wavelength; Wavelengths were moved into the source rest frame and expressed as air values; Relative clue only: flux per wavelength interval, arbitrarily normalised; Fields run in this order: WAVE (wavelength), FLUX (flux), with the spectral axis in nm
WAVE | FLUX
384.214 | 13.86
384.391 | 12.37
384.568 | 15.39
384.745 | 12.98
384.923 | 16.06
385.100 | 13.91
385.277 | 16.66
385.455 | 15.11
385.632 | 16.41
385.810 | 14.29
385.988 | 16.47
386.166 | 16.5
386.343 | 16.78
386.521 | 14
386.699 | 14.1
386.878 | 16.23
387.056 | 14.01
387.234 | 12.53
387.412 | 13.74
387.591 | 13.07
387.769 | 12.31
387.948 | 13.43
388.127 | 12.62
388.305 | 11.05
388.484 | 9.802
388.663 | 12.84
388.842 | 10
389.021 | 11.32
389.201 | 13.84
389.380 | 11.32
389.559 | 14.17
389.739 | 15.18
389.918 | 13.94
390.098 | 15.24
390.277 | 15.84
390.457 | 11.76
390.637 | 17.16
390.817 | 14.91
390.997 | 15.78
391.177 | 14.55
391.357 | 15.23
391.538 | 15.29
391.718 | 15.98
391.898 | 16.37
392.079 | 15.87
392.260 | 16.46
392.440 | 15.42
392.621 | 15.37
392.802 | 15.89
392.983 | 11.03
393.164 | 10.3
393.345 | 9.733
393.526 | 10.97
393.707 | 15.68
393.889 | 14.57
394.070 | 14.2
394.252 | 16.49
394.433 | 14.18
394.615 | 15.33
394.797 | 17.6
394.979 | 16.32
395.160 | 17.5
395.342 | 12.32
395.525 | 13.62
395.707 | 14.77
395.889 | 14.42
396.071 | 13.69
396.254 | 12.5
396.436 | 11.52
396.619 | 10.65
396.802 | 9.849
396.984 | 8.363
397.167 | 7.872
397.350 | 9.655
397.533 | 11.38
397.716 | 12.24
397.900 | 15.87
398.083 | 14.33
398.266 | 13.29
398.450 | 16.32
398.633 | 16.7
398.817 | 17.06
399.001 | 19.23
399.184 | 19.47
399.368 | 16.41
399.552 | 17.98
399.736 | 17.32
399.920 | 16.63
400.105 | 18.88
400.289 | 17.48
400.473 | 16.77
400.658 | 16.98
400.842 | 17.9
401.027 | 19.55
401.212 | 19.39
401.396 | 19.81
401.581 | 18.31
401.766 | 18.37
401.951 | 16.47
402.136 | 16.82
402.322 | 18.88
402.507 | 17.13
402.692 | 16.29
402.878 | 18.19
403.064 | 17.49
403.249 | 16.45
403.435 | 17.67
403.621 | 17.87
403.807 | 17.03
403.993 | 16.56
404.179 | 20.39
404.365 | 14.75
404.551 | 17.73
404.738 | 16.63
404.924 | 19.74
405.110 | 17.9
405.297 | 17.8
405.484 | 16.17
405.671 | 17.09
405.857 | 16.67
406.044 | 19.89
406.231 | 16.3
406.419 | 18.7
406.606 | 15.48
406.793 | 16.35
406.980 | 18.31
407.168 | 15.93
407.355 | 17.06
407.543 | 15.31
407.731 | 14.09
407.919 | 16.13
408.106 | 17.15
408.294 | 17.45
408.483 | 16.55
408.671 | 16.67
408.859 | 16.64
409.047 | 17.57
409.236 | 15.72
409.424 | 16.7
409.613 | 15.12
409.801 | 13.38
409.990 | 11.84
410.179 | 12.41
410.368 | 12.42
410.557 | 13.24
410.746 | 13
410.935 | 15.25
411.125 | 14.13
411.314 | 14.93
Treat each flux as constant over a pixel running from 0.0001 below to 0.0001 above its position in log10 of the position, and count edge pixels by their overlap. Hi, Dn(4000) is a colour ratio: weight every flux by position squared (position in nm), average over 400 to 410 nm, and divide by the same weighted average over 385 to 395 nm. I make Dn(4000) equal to 1.30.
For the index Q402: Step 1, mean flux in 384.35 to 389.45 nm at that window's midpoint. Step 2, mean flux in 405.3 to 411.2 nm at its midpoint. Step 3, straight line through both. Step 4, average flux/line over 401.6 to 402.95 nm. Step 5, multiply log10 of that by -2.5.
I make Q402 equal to -0.15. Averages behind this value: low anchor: 13.8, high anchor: 15.8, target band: 17.5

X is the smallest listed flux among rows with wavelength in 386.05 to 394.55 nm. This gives 9.733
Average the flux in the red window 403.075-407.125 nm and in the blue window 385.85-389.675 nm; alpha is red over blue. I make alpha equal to 1.3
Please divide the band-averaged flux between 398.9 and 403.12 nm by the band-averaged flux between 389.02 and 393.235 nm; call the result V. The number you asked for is 1.2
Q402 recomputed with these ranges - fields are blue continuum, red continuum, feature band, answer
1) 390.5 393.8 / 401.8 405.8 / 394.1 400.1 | 0.09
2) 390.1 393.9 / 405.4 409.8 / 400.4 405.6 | -0.11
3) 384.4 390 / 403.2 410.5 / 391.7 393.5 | 0.04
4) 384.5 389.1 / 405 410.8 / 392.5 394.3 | 0.09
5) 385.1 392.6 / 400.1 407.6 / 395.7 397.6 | 0.39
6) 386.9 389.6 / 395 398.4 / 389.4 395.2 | -0.18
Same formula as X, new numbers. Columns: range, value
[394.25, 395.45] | 12.32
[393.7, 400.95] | 7.872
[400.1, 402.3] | 16.47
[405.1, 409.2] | 14.09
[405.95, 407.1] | 15.48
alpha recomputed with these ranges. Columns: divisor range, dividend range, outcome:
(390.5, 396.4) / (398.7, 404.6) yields 1.21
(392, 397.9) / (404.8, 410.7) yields 1.21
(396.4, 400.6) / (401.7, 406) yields 1.19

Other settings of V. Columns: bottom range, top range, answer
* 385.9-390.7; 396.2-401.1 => 1.09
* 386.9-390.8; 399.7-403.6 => 1.35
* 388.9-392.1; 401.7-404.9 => 1.19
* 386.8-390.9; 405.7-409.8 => 1.25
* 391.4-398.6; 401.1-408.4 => 1.26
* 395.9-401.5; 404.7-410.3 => 1.08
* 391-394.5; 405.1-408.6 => 1.17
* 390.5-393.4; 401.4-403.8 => 1.19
